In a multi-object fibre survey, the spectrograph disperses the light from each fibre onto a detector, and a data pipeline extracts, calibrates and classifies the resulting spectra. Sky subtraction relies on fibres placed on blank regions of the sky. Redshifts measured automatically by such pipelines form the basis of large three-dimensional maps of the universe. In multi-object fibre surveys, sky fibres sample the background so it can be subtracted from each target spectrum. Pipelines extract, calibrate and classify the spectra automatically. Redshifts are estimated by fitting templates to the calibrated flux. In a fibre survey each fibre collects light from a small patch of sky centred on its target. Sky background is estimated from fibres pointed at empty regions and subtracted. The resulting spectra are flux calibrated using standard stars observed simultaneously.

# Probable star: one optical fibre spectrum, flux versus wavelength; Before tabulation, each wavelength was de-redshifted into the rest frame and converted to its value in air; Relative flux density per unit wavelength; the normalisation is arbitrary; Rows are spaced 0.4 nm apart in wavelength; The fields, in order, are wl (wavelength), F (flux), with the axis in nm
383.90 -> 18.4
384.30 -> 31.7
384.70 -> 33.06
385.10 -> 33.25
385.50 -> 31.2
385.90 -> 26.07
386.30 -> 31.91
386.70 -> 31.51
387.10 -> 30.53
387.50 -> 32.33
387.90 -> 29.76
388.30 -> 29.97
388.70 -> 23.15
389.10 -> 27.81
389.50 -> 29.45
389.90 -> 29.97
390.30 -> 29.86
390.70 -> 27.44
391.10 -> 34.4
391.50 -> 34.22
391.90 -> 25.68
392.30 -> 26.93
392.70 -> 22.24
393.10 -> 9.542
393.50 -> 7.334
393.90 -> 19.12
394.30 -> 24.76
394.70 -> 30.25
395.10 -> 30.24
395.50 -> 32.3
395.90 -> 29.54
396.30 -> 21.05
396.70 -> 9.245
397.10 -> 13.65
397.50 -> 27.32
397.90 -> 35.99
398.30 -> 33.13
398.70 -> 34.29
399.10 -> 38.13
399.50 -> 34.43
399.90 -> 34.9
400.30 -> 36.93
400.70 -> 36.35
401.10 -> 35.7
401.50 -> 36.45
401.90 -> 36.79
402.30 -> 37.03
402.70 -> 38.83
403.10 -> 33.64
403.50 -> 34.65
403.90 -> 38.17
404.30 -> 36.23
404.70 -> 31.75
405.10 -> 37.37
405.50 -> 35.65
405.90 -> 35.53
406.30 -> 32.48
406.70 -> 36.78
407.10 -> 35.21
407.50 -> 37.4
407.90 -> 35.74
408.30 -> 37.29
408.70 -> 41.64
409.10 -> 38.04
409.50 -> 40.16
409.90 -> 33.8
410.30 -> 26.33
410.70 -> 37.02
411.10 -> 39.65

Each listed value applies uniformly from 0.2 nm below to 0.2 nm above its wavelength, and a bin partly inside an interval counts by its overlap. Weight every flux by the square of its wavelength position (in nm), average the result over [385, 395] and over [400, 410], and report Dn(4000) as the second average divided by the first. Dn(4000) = 1.45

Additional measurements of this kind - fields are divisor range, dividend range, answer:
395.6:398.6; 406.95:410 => 1.60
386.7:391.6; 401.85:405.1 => 1.29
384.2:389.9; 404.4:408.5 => 1.30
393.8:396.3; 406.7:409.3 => 1.45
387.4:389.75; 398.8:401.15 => 1.33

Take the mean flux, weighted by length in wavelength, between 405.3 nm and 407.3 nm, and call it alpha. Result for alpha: 35.1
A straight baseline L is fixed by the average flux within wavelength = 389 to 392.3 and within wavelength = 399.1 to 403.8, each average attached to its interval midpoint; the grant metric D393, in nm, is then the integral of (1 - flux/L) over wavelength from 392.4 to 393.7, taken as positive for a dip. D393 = 0.71 nm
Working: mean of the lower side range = 29.7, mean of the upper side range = 36.1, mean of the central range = 14.1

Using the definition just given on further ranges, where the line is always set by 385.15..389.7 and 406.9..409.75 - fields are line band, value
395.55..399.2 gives 0.73 nm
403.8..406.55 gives 0.10 nm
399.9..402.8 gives -0.13 nm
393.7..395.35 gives 0.31 nm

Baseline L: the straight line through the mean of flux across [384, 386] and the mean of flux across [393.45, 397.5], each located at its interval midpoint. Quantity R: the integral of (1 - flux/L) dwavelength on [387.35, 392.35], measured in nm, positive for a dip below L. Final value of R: -0.46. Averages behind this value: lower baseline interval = 30.7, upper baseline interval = 22.6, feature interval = 29.3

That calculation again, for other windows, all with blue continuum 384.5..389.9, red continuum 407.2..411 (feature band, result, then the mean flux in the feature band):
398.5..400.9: -0.15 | 35.8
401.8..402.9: -0.10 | 37.6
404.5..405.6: 0.01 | 34.9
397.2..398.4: 0.09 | 30.5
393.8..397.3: 0.96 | 23.5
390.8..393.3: 0.46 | 25.6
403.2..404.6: -0.04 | 35.8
